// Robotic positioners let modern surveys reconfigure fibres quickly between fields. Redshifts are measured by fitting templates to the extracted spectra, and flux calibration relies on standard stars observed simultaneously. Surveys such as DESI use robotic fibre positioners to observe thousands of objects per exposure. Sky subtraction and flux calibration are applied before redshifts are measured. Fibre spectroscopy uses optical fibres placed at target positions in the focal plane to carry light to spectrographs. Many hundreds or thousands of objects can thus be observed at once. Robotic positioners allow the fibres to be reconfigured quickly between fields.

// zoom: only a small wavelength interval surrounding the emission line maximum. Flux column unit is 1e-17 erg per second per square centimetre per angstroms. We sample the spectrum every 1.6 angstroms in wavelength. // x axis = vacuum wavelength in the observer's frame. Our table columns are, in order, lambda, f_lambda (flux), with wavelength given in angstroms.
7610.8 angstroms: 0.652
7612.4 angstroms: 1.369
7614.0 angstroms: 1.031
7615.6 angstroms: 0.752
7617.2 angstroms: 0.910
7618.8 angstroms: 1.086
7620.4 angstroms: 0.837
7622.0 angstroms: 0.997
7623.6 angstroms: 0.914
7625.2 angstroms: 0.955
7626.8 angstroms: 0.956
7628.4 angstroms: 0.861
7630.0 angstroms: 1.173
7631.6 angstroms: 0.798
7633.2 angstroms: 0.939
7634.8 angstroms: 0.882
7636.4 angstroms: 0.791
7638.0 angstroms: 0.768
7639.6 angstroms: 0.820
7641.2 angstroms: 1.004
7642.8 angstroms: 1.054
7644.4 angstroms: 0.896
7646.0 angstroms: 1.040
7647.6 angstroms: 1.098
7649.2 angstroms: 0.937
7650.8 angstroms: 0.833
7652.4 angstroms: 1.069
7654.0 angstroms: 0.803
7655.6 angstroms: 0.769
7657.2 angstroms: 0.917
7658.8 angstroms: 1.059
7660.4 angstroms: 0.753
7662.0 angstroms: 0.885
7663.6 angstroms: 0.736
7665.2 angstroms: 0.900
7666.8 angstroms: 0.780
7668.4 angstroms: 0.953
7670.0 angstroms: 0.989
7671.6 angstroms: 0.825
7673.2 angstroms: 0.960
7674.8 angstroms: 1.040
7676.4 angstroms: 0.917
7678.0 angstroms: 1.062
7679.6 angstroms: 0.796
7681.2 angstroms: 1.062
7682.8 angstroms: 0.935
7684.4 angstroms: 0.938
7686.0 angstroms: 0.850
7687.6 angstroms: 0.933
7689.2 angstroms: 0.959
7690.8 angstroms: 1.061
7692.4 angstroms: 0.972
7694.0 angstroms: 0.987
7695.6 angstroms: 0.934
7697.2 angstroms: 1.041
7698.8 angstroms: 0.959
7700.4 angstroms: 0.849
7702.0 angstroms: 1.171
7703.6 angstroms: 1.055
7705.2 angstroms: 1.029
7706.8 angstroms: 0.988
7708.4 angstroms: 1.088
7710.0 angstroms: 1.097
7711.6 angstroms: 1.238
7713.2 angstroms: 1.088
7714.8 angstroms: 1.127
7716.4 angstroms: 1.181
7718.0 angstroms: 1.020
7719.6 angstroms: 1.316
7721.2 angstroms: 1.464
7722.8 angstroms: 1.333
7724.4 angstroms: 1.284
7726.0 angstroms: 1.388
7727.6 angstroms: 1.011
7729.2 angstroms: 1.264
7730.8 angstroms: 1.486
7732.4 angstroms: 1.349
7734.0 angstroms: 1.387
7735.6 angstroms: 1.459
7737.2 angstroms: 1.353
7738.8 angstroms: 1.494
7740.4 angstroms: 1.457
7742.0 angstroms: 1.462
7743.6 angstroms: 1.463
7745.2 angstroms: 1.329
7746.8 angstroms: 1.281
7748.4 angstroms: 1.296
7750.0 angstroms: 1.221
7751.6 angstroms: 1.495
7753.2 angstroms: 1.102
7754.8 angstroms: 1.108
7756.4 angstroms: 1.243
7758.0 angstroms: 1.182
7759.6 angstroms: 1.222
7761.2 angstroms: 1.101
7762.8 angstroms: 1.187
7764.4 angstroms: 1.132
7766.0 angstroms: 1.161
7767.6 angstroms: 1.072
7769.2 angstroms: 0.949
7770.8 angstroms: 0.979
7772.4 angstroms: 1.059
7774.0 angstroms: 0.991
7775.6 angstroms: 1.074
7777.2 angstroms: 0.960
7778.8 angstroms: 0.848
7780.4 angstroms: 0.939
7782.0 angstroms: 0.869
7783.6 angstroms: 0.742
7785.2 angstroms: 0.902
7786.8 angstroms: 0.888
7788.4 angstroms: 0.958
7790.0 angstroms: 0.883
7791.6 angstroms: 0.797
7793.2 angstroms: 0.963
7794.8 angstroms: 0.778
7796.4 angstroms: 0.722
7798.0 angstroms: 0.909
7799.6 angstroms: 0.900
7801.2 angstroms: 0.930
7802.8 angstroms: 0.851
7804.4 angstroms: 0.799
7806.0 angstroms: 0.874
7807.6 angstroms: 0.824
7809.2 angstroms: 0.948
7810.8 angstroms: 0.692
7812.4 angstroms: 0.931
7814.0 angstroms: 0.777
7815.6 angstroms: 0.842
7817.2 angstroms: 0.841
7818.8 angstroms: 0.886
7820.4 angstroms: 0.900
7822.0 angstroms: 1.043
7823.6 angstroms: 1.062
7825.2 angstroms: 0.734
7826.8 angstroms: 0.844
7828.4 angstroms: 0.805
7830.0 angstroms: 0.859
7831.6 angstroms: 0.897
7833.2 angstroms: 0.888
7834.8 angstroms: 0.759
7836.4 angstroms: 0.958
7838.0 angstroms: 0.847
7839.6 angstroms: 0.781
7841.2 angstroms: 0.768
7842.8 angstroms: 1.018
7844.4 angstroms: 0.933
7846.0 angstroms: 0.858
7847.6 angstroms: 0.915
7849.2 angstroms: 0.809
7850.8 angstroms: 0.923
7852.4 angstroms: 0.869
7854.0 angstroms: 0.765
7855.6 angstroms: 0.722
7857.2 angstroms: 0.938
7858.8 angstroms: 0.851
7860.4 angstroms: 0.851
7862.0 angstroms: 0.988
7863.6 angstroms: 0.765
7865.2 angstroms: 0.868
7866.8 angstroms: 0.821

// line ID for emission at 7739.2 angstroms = Mg II 2798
